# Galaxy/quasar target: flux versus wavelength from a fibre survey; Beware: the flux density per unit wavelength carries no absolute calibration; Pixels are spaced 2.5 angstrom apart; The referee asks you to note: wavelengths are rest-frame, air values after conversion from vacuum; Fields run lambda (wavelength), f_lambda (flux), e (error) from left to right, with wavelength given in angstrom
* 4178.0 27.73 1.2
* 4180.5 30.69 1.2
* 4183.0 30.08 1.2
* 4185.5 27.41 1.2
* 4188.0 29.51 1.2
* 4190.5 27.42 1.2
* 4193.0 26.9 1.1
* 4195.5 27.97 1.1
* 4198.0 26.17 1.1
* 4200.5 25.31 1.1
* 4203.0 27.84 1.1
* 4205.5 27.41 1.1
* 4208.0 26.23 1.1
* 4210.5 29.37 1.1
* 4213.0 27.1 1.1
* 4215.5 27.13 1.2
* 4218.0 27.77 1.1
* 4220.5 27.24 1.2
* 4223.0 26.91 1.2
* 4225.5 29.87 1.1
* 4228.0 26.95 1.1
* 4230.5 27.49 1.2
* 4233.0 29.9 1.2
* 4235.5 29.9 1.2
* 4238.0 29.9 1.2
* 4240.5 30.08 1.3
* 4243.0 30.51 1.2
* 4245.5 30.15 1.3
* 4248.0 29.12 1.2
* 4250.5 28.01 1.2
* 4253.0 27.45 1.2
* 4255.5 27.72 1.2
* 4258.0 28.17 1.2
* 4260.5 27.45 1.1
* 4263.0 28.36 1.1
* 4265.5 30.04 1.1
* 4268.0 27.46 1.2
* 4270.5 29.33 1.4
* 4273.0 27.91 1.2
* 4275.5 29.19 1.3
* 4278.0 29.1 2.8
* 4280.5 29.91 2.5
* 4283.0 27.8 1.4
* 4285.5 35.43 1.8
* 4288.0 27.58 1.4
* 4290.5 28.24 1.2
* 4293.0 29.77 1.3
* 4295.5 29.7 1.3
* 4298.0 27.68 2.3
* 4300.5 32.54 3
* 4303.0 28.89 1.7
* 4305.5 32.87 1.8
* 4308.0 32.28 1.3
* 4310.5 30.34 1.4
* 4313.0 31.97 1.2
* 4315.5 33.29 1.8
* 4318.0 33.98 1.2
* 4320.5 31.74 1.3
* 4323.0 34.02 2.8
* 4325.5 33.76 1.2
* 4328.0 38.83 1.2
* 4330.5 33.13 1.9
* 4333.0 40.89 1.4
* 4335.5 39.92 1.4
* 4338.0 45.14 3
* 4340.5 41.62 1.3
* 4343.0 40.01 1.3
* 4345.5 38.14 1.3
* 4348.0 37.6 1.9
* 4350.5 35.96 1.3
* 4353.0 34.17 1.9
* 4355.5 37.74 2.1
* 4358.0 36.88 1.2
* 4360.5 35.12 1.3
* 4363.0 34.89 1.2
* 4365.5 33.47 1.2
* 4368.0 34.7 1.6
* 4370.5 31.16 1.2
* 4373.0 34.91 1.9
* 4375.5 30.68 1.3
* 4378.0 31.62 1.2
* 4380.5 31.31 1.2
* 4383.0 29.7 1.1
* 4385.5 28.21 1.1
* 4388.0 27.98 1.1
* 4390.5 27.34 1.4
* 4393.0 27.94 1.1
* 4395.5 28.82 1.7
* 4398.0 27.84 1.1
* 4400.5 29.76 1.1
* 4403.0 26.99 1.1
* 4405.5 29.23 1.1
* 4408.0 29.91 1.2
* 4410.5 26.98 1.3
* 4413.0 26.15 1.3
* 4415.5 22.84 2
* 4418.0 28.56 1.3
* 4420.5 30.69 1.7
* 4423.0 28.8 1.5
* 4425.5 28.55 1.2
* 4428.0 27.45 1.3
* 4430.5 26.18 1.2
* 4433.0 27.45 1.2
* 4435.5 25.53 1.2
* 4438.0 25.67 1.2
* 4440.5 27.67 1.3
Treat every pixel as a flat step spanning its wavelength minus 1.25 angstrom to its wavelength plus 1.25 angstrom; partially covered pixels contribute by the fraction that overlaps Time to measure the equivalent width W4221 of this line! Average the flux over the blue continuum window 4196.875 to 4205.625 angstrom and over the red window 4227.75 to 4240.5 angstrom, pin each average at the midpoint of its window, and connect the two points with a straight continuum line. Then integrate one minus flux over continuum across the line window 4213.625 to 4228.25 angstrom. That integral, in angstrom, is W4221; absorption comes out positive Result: 0.2 angstrom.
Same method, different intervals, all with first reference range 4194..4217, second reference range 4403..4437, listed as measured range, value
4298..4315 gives -2.45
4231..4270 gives -2.40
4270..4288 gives -1.57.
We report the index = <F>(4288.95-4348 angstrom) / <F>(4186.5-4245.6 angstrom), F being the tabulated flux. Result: 1.22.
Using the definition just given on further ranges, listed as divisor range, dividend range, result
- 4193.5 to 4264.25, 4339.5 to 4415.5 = 1.14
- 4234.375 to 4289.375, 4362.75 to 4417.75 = 1.01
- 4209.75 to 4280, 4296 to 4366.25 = 1.23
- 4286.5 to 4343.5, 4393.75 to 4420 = 0.82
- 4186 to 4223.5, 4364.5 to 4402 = 1.11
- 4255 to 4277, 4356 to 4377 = 1.20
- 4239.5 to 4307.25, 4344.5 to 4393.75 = 1.13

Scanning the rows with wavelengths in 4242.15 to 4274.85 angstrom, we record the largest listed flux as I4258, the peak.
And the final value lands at 30.51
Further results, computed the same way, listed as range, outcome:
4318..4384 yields 45.14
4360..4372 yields 35.12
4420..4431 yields 30.69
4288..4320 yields 33.98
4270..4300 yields 35.43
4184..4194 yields 29.51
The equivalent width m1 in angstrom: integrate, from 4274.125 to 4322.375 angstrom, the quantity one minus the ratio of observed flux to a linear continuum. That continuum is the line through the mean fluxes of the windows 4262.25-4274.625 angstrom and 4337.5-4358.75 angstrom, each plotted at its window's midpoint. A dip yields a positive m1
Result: 2.4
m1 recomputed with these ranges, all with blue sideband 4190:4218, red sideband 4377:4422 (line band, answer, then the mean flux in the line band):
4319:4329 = -2.3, 34.5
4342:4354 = -3.9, 37.2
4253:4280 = -0.9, 28.5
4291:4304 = -0.9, 29.6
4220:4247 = -1.6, 29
